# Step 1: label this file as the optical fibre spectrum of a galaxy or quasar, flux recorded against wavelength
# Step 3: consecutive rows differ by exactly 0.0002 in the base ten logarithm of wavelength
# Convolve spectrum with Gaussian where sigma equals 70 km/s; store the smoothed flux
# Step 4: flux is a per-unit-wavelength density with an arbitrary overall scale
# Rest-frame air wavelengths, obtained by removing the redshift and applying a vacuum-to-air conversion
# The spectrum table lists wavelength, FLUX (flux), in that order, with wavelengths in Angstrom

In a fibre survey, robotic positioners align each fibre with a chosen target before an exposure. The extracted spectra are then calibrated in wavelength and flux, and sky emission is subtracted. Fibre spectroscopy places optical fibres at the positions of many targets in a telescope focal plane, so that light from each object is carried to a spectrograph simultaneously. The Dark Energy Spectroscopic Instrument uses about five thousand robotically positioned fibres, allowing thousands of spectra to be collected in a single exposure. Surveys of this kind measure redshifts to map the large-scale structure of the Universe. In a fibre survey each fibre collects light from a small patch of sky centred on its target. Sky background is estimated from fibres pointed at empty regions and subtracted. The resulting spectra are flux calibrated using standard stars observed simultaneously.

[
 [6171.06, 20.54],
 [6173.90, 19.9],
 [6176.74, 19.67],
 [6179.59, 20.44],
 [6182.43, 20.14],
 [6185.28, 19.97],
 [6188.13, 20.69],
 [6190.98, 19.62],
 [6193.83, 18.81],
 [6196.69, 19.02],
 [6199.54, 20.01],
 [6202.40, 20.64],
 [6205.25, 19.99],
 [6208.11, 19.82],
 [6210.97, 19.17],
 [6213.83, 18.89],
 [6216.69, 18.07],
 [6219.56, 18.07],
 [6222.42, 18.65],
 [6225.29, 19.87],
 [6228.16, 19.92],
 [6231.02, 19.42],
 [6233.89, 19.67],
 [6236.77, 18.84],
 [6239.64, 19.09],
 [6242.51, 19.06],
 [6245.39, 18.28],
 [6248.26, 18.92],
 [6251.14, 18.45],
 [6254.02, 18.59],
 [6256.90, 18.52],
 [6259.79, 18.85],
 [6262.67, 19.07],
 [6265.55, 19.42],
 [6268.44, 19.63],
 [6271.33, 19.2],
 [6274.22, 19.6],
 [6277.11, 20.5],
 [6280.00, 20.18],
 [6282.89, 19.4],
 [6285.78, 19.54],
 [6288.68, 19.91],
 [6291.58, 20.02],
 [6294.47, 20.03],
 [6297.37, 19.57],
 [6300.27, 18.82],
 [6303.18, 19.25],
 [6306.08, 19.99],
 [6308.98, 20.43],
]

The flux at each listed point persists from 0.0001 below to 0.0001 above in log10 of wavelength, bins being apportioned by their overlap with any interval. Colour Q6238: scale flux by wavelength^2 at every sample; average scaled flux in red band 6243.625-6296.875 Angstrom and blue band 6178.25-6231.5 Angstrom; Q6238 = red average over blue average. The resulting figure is 1.0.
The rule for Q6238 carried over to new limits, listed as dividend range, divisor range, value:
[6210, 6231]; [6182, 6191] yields 0.95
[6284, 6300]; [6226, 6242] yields 1.04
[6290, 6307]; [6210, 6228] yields 1.07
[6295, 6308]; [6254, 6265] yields 1.05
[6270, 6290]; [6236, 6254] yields 1.07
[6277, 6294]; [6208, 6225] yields 1.08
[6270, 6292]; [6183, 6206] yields 1.02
